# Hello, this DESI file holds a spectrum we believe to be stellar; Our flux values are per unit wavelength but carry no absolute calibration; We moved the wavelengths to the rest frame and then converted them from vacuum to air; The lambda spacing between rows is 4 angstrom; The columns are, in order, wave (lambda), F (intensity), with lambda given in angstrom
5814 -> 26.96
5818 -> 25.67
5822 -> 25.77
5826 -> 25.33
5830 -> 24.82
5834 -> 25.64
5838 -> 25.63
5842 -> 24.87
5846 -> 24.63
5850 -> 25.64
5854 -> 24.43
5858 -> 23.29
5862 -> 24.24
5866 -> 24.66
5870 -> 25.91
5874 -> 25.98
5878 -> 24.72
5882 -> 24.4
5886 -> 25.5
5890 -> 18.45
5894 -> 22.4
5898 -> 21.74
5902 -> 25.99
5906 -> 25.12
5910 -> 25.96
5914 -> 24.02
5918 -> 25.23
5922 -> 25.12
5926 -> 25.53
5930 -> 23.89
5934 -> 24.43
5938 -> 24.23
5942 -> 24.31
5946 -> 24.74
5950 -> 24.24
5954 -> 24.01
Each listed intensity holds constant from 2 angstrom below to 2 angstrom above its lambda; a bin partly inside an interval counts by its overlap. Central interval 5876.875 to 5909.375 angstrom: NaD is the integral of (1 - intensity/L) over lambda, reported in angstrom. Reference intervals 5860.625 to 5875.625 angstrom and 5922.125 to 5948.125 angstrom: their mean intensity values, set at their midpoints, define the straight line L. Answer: 1.8 angstrom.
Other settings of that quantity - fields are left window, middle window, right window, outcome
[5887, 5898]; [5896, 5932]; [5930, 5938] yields -3.18 angstrom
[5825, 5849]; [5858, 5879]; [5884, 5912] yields -0.52 angstrom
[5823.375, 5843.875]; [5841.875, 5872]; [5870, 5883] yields 0.65 angstrom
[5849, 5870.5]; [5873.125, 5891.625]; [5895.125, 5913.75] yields 0.57 angstrom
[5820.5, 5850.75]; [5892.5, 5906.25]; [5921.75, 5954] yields 0.60 angstrom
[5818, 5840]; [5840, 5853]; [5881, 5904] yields -0.11 angstrom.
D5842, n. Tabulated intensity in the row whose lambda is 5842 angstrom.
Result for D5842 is 24.87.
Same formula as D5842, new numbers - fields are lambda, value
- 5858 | 23.29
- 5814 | 26.96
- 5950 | 24.24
